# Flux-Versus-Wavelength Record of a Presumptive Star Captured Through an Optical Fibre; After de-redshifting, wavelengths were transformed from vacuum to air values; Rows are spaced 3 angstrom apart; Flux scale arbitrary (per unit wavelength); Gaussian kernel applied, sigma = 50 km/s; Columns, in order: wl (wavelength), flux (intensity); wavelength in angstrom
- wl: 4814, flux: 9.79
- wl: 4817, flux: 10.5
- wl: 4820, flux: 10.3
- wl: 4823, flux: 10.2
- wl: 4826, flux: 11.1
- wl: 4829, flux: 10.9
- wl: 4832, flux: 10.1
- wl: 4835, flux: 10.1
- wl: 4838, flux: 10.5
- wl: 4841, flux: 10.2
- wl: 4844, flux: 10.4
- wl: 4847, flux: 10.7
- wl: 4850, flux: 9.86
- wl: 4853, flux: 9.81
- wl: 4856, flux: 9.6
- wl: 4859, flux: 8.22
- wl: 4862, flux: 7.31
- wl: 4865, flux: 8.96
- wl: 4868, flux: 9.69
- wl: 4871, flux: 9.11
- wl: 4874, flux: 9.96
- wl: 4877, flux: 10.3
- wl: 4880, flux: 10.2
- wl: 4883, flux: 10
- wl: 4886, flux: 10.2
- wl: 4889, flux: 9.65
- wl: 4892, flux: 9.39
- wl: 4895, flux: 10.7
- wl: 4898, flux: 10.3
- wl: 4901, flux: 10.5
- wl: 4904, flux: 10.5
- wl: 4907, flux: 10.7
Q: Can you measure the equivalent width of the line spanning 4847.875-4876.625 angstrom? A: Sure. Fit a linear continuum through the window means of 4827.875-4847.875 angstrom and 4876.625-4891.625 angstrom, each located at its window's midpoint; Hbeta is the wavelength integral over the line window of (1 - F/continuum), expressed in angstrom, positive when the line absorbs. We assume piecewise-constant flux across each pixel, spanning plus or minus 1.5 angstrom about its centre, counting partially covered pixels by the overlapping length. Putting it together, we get 2.7 angstrom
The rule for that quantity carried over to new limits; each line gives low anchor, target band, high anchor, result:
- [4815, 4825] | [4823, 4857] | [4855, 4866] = -3.3 angstrom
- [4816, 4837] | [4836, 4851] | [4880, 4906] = 0.1 angstrom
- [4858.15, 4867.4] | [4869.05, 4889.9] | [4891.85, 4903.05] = -1.4 angstrom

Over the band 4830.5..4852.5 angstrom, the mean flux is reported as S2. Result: 10.2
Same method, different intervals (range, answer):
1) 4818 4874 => 9.85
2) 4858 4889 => 9.43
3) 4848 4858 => 9.73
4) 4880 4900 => 10.1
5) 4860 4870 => 8.65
